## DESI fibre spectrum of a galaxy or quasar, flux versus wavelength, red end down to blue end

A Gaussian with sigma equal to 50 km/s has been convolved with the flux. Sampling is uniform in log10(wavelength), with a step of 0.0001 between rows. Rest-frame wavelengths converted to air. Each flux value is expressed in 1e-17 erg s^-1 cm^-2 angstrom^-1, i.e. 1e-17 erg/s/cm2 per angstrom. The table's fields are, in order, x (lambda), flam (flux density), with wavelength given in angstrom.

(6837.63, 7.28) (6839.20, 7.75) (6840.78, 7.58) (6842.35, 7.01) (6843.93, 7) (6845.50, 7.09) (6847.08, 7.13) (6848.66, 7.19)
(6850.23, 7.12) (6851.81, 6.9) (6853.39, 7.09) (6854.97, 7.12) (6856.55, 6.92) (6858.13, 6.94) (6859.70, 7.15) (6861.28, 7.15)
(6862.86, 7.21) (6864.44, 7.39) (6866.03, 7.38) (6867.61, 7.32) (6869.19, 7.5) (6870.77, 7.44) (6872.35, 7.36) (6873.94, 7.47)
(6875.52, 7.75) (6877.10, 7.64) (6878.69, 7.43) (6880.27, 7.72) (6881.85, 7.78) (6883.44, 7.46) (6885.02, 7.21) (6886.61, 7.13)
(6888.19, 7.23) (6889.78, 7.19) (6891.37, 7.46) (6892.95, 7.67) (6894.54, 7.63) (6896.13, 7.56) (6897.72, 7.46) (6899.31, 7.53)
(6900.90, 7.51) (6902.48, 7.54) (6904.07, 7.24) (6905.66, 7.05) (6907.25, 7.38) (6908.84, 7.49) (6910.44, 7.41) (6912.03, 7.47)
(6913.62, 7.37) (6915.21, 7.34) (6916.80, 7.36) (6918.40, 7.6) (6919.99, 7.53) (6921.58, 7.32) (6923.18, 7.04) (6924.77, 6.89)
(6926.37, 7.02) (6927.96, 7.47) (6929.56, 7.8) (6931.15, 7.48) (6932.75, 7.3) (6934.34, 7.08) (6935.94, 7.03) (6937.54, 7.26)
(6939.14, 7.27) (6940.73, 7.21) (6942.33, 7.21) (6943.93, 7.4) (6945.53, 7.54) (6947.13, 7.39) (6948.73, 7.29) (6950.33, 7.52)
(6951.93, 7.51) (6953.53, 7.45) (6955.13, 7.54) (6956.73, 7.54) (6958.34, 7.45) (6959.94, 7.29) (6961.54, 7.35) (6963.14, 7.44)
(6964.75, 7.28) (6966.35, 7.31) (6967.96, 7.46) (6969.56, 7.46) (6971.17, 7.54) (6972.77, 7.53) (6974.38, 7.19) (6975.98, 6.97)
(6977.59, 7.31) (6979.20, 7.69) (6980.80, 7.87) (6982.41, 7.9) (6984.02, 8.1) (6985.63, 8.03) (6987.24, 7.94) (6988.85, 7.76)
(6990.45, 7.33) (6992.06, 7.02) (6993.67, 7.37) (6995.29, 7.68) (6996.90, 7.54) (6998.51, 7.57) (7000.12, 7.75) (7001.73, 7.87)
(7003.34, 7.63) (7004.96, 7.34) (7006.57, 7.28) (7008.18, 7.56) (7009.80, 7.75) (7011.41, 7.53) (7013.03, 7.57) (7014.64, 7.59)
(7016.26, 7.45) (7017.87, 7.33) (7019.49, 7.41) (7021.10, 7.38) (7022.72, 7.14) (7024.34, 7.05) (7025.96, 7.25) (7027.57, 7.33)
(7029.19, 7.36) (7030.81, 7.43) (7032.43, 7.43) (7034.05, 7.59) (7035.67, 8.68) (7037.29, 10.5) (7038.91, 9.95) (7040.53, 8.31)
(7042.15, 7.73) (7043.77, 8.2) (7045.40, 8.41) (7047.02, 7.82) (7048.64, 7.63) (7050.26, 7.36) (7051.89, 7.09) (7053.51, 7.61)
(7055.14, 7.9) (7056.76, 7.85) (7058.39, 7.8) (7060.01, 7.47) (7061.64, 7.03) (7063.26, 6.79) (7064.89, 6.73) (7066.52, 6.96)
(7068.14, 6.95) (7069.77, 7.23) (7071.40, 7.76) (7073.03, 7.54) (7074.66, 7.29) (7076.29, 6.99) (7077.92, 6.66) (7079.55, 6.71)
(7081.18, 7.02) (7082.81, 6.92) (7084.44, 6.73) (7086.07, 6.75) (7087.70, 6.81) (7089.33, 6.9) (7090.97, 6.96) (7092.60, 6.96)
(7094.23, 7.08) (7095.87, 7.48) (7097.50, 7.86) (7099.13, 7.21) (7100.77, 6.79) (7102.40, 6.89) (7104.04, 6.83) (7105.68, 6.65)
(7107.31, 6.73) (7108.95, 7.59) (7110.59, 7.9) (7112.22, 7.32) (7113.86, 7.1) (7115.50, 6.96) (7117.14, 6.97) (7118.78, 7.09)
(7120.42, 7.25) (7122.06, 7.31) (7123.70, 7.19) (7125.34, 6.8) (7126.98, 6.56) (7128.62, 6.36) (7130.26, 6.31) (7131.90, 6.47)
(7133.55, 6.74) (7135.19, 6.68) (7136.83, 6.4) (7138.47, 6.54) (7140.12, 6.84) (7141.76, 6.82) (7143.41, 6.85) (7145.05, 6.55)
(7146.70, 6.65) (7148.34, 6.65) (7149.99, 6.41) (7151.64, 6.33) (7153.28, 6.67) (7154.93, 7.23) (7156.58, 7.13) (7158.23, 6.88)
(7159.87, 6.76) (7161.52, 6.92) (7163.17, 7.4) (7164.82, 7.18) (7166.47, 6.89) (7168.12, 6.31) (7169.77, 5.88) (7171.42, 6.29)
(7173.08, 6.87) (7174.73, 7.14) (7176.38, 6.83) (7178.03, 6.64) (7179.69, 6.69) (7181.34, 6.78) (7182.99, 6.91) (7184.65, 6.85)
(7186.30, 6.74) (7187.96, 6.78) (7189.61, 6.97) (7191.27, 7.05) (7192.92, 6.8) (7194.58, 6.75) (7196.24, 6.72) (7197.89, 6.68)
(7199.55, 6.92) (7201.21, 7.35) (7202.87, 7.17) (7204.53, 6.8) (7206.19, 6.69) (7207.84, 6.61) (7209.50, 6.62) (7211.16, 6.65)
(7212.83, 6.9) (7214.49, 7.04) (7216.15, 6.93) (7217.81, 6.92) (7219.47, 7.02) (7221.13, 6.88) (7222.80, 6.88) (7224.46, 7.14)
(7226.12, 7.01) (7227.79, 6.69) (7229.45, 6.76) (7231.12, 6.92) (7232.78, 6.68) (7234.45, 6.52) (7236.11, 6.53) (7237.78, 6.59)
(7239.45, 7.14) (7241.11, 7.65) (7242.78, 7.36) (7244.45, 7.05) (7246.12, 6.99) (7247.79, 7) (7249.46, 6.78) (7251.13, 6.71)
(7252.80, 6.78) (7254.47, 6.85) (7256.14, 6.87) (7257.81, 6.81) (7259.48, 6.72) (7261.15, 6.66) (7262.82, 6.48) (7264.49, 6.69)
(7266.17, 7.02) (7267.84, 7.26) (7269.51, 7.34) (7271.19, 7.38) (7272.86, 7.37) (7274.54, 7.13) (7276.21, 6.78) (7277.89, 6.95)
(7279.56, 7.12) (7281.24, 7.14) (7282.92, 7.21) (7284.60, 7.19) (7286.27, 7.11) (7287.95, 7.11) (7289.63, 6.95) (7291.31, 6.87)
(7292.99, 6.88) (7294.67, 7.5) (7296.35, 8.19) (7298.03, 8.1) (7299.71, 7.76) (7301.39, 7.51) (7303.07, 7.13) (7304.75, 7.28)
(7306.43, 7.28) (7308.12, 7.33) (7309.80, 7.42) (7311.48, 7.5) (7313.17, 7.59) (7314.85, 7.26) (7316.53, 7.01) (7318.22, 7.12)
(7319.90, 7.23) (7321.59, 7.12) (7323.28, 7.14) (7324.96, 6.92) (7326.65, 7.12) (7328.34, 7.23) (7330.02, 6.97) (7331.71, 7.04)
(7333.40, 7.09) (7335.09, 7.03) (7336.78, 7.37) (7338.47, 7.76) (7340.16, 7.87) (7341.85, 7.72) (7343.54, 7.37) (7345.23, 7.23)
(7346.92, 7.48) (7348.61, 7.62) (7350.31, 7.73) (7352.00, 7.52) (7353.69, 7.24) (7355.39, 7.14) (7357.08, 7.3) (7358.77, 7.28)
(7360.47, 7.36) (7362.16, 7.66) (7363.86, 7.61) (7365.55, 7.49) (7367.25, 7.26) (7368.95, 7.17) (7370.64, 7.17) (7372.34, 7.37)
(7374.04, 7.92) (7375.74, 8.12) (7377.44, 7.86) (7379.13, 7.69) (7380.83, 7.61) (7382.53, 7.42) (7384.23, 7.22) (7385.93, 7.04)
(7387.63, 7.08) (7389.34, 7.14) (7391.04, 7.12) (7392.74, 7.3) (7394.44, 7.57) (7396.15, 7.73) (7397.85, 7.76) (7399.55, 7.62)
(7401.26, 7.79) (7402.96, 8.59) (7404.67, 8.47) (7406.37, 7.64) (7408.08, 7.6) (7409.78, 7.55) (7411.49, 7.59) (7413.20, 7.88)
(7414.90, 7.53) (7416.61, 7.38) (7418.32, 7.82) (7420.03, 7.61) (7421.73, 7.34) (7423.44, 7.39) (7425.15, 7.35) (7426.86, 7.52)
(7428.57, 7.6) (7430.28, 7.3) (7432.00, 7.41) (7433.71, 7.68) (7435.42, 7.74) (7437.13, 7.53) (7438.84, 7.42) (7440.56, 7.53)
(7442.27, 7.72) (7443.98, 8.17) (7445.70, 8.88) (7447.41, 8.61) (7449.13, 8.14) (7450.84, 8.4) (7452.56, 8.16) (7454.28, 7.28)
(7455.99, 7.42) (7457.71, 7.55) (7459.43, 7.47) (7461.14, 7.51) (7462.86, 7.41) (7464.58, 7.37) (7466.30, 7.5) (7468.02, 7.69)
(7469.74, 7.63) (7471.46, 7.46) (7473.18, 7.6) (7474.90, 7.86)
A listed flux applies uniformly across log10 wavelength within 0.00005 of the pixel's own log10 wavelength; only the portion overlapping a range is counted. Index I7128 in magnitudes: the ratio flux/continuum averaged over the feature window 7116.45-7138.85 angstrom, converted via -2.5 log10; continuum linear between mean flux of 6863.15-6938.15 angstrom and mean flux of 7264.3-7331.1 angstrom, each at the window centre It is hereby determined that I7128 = 0.08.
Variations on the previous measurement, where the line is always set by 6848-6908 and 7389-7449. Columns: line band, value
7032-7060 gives -0.09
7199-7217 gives 0.10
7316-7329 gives 0.08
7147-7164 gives 0.10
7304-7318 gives 0.04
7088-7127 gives 0.06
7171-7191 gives 0.11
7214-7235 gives 0.10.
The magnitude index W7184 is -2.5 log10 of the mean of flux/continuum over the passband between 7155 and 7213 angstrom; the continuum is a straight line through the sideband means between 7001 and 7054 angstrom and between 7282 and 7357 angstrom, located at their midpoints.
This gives 0.106 mag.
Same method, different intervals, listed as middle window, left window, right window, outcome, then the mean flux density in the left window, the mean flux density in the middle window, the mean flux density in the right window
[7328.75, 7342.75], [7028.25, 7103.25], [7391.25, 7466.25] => 0.041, 7.46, 7.35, 7.7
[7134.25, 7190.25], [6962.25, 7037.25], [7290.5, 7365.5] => 0.109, 7.55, 6.75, 7.36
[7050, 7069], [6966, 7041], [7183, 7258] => 0.025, 7.66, 7.29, 6.88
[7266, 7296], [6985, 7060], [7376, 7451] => 0.078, 7.72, 7.15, 7.66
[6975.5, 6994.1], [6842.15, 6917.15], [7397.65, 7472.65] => -0.032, 7.33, 7.62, 7.7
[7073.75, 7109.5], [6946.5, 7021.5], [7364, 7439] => 0.080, 7.51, 6.99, 7.56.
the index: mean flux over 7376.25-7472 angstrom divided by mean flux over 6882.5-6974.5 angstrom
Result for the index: 1.04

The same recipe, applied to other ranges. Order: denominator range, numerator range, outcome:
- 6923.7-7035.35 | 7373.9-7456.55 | 1.03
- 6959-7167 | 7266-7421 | 1.02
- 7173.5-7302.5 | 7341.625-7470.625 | 1.09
